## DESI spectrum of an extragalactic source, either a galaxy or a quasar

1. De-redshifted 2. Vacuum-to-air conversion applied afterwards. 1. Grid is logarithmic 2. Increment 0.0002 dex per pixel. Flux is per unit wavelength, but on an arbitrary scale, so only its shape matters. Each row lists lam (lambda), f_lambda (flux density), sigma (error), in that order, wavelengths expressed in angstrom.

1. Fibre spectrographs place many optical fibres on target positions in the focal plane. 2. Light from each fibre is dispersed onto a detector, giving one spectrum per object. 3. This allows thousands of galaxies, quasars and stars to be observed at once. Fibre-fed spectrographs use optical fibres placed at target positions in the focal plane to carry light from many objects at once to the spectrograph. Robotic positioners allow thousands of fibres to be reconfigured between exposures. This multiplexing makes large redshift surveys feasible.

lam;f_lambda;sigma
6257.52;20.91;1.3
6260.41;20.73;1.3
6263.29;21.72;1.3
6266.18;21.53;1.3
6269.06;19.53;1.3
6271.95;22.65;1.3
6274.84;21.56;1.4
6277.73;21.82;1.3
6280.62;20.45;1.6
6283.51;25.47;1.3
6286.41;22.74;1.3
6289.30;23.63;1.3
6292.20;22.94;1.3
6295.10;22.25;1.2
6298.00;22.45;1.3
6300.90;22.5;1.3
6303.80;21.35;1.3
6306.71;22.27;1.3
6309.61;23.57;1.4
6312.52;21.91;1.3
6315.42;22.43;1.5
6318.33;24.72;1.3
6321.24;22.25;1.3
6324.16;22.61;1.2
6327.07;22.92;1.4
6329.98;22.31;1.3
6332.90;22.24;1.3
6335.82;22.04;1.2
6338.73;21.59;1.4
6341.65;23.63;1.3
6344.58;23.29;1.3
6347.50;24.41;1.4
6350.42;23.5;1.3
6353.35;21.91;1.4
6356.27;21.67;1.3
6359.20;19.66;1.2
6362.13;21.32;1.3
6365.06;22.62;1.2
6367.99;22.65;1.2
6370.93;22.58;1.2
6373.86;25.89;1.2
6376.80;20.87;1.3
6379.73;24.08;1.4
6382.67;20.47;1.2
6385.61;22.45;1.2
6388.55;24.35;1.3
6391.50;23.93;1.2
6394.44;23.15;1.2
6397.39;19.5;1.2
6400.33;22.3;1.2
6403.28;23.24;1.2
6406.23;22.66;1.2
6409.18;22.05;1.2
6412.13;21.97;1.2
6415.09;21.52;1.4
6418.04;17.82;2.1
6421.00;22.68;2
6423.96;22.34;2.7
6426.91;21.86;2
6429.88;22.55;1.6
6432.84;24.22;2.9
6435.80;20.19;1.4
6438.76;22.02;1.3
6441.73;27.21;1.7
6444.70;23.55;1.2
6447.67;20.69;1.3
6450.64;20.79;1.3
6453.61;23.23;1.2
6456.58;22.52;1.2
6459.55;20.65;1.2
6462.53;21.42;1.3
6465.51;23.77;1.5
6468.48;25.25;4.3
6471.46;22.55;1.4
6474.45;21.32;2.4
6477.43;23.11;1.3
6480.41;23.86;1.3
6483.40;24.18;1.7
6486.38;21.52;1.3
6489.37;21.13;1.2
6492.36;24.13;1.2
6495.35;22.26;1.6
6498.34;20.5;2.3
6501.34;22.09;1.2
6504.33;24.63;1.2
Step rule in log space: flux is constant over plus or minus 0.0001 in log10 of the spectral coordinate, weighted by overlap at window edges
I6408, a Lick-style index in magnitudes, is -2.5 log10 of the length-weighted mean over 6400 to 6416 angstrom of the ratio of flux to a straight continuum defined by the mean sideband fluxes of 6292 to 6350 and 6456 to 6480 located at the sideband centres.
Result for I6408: 0.02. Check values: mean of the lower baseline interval 22.7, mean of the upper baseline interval 22.6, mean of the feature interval 22.3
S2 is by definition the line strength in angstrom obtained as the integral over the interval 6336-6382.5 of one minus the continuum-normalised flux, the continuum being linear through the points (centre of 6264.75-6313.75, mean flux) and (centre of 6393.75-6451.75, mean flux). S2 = -0.80 angstrom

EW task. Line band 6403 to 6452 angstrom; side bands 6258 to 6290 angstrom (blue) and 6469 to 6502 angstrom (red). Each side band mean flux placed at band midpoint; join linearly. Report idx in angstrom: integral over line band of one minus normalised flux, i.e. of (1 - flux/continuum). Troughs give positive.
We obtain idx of 0.4 angstrom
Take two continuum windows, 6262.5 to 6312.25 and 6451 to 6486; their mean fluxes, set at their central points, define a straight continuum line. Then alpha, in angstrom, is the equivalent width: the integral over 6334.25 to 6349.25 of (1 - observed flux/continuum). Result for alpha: -0.4 angstrom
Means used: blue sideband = 22.3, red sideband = 22.8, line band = 23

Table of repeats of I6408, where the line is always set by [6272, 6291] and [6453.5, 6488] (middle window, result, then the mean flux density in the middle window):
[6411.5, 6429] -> 0.07 mag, 21.4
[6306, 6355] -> -0.01 mag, 22.8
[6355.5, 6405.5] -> 0.01 mag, 22.4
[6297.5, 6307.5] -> 0.03 mag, 22.1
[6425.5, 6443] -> -0.01 mag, 23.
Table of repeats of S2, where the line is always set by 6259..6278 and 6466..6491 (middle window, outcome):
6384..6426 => 0.4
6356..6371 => 0.3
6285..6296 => -0.7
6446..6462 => 0.8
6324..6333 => -0.3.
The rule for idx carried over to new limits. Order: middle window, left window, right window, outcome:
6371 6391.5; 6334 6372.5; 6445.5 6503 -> -0.6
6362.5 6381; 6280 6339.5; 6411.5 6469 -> -0.4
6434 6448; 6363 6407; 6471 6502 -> -0.2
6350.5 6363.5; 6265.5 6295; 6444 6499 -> 0.6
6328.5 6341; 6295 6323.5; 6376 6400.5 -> 0.2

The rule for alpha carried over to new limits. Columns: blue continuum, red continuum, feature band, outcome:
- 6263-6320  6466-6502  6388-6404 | 0.0 angstrom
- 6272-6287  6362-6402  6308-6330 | -0.4 angstrom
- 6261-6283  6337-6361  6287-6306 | -0.6 angstrom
